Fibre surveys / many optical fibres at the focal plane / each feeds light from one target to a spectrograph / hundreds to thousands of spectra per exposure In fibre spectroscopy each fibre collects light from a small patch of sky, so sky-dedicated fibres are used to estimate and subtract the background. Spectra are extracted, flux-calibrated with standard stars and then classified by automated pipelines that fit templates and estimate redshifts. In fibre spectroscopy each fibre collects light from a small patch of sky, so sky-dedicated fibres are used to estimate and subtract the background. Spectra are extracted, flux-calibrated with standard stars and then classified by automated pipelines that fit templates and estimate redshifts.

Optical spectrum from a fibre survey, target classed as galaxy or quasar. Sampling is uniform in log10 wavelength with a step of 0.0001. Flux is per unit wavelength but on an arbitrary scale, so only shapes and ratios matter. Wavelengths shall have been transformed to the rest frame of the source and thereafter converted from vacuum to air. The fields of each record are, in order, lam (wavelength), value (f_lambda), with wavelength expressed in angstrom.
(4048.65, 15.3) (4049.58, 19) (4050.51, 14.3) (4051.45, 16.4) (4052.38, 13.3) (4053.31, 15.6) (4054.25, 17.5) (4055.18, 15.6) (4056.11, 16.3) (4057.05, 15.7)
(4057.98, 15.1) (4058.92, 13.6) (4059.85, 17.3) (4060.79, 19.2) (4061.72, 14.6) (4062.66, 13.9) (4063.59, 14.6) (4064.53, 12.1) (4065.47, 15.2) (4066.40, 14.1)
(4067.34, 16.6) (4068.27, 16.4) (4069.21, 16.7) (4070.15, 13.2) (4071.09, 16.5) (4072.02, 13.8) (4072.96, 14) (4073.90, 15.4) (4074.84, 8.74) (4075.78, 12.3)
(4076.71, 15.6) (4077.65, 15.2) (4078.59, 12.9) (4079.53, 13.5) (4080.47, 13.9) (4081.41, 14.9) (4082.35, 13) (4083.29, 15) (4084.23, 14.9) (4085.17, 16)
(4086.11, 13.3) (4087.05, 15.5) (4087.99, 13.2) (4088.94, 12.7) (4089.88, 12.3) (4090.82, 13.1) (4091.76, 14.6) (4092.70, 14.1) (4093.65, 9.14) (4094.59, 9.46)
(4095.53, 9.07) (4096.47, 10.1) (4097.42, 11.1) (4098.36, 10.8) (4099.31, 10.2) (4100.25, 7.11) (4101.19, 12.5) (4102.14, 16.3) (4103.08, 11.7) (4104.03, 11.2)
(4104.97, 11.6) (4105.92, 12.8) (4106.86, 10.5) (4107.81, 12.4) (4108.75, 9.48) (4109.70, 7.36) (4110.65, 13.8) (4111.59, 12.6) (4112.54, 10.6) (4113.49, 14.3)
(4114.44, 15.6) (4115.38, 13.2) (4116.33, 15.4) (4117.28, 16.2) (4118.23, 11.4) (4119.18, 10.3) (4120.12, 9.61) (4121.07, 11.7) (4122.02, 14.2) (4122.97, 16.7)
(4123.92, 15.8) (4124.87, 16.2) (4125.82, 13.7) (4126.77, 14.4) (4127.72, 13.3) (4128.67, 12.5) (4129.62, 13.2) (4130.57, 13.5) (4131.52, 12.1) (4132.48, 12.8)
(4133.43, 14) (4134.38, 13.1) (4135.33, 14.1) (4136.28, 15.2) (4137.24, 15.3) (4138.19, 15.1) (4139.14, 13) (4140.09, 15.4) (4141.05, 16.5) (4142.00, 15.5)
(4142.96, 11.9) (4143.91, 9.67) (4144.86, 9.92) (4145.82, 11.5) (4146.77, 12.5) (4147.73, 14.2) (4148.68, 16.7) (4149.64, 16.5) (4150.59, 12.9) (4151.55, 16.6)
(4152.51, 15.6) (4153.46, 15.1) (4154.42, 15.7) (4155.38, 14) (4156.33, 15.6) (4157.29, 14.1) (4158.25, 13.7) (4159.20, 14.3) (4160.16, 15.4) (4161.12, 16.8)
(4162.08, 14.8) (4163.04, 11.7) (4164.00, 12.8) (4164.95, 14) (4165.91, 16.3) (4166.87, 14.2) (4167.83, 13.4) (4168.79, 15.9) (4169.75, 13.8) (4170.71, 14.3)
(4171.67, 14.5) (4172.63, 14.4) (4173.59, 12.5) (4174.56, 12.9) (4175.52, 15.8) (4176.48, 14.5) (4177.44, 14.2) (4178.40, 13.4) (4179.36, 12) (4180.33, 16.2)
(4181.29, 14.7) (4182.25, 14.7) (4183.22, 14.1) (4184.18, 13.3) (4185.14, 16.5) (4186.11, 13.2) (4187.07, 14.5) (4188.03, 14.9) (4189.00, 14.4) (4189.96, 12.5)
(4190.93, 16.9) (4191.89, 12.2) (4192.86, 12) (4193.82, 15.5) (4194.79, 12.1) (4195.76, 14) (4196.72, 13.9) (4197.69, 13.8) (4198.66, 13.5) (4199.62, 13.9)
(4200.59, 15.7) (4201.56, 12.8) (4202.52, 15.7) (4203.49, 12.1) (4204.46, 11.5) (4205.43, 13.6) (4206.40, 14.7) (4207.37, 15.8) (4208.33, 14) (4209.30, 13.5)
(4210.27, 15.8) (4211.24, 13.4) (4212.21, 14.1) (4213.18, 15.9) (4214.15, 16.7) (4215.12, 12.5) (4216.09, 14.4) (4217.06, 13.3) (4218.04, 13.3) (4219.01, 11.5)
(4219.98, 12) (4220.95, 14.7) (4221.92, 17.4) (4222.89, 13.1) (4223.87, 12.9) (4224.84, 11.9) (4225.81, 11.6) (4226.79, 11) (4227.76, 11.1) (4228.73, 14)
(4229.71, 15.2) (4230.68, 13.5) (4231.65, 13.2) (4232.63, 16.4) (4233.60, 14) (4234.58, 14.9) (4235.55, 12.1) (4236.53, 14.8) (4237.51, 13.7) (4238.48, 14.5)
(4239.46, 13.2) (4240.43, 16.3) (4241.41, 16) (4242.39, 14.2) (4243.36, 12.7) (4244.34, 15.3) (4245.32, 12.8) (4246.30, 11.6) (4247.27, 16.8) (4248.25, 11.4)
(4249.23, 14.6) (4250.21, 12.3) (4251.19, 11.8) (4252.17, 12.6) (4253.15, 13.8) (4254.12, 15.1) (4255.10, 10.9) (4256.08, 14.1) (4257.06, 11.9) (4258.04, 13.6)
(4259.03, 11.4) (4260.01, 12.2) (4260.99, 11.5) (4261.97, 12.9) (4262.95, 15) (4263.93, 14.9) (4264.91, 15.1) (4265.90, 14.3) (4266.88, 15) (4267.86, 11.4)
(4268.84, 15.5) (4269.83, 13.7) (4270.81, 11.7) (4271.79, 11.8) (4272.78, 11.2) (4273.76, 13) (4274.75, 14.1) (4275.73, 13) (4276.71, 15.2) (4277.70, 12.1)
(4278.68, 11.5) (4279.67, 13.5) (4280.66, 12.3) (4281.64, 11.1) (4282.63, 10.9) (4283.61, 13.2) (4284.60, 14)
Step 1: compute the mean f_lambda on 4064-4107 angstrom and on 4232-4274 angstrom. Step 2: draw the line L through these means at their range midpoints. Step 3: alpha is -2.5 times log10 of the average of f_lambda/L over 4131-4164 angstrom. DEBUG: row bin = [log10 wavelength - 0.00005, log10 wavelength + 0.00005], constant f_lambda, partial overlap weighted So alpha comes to -0.07 mag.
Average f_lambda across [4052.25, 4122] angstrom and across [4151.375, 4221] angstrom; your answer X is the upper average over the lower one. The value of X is 1.06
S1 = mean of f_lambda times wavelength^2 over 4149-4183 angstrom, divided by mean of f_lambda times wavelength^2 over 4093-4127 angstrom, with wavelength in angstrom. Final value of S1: 1.2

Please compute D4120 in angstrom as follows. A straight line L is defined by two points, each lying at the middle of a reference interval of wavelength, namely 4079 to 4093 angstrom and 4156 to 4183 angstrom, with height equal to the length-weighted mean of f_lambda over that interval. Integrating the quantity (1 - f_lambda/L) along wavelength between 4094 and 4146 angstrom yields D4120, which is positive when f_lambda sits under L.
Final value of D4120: 5.3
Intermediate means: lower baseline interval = 14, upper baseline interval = 14.3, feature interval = 12.7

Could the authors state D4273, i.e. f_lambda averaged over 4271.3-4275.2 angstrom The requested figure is 12.5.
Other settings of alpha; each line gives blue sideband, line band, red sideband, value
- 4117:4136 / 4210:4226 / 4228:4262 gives -0.021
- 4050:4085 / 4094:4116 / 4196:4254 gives 0.257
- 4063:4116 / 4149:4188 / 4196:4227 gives -0.077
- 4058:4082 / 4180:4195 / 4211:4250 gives -0.019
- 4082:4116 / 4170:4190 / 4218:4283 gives -0.111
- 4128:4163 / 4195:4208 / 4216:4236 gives -0.023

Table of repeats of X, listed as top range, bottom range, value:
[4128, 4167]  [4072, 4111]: 1.13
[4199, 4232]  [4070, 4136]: 1.06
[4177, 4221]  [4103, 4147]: 1.07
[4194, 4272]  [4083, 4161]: 1.03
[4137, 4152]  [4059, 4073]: 0.92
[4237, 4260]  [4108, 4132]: 1.03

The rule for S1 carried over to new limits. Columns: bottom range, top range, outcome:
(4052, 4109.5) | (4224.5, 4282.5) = 1.07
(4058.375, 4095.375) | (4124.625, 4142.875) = 1.03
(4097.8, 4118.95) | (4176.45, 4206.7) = 1.20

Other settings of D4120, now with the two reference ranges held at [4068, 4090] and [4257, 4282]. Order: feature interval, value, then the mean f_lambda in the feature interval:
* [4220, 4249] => -1.15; 13.8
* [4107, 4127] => 1.26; 13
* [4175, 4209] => -1.45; 14.1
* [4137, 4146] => 0.25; 13.4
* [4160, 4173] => -0.75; 14.4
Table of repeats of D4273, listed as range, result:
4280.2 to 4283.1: 11.4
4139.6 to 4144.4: 13.8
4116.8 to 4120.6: 11.9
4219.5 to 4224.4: 14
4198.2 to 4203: 14.3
